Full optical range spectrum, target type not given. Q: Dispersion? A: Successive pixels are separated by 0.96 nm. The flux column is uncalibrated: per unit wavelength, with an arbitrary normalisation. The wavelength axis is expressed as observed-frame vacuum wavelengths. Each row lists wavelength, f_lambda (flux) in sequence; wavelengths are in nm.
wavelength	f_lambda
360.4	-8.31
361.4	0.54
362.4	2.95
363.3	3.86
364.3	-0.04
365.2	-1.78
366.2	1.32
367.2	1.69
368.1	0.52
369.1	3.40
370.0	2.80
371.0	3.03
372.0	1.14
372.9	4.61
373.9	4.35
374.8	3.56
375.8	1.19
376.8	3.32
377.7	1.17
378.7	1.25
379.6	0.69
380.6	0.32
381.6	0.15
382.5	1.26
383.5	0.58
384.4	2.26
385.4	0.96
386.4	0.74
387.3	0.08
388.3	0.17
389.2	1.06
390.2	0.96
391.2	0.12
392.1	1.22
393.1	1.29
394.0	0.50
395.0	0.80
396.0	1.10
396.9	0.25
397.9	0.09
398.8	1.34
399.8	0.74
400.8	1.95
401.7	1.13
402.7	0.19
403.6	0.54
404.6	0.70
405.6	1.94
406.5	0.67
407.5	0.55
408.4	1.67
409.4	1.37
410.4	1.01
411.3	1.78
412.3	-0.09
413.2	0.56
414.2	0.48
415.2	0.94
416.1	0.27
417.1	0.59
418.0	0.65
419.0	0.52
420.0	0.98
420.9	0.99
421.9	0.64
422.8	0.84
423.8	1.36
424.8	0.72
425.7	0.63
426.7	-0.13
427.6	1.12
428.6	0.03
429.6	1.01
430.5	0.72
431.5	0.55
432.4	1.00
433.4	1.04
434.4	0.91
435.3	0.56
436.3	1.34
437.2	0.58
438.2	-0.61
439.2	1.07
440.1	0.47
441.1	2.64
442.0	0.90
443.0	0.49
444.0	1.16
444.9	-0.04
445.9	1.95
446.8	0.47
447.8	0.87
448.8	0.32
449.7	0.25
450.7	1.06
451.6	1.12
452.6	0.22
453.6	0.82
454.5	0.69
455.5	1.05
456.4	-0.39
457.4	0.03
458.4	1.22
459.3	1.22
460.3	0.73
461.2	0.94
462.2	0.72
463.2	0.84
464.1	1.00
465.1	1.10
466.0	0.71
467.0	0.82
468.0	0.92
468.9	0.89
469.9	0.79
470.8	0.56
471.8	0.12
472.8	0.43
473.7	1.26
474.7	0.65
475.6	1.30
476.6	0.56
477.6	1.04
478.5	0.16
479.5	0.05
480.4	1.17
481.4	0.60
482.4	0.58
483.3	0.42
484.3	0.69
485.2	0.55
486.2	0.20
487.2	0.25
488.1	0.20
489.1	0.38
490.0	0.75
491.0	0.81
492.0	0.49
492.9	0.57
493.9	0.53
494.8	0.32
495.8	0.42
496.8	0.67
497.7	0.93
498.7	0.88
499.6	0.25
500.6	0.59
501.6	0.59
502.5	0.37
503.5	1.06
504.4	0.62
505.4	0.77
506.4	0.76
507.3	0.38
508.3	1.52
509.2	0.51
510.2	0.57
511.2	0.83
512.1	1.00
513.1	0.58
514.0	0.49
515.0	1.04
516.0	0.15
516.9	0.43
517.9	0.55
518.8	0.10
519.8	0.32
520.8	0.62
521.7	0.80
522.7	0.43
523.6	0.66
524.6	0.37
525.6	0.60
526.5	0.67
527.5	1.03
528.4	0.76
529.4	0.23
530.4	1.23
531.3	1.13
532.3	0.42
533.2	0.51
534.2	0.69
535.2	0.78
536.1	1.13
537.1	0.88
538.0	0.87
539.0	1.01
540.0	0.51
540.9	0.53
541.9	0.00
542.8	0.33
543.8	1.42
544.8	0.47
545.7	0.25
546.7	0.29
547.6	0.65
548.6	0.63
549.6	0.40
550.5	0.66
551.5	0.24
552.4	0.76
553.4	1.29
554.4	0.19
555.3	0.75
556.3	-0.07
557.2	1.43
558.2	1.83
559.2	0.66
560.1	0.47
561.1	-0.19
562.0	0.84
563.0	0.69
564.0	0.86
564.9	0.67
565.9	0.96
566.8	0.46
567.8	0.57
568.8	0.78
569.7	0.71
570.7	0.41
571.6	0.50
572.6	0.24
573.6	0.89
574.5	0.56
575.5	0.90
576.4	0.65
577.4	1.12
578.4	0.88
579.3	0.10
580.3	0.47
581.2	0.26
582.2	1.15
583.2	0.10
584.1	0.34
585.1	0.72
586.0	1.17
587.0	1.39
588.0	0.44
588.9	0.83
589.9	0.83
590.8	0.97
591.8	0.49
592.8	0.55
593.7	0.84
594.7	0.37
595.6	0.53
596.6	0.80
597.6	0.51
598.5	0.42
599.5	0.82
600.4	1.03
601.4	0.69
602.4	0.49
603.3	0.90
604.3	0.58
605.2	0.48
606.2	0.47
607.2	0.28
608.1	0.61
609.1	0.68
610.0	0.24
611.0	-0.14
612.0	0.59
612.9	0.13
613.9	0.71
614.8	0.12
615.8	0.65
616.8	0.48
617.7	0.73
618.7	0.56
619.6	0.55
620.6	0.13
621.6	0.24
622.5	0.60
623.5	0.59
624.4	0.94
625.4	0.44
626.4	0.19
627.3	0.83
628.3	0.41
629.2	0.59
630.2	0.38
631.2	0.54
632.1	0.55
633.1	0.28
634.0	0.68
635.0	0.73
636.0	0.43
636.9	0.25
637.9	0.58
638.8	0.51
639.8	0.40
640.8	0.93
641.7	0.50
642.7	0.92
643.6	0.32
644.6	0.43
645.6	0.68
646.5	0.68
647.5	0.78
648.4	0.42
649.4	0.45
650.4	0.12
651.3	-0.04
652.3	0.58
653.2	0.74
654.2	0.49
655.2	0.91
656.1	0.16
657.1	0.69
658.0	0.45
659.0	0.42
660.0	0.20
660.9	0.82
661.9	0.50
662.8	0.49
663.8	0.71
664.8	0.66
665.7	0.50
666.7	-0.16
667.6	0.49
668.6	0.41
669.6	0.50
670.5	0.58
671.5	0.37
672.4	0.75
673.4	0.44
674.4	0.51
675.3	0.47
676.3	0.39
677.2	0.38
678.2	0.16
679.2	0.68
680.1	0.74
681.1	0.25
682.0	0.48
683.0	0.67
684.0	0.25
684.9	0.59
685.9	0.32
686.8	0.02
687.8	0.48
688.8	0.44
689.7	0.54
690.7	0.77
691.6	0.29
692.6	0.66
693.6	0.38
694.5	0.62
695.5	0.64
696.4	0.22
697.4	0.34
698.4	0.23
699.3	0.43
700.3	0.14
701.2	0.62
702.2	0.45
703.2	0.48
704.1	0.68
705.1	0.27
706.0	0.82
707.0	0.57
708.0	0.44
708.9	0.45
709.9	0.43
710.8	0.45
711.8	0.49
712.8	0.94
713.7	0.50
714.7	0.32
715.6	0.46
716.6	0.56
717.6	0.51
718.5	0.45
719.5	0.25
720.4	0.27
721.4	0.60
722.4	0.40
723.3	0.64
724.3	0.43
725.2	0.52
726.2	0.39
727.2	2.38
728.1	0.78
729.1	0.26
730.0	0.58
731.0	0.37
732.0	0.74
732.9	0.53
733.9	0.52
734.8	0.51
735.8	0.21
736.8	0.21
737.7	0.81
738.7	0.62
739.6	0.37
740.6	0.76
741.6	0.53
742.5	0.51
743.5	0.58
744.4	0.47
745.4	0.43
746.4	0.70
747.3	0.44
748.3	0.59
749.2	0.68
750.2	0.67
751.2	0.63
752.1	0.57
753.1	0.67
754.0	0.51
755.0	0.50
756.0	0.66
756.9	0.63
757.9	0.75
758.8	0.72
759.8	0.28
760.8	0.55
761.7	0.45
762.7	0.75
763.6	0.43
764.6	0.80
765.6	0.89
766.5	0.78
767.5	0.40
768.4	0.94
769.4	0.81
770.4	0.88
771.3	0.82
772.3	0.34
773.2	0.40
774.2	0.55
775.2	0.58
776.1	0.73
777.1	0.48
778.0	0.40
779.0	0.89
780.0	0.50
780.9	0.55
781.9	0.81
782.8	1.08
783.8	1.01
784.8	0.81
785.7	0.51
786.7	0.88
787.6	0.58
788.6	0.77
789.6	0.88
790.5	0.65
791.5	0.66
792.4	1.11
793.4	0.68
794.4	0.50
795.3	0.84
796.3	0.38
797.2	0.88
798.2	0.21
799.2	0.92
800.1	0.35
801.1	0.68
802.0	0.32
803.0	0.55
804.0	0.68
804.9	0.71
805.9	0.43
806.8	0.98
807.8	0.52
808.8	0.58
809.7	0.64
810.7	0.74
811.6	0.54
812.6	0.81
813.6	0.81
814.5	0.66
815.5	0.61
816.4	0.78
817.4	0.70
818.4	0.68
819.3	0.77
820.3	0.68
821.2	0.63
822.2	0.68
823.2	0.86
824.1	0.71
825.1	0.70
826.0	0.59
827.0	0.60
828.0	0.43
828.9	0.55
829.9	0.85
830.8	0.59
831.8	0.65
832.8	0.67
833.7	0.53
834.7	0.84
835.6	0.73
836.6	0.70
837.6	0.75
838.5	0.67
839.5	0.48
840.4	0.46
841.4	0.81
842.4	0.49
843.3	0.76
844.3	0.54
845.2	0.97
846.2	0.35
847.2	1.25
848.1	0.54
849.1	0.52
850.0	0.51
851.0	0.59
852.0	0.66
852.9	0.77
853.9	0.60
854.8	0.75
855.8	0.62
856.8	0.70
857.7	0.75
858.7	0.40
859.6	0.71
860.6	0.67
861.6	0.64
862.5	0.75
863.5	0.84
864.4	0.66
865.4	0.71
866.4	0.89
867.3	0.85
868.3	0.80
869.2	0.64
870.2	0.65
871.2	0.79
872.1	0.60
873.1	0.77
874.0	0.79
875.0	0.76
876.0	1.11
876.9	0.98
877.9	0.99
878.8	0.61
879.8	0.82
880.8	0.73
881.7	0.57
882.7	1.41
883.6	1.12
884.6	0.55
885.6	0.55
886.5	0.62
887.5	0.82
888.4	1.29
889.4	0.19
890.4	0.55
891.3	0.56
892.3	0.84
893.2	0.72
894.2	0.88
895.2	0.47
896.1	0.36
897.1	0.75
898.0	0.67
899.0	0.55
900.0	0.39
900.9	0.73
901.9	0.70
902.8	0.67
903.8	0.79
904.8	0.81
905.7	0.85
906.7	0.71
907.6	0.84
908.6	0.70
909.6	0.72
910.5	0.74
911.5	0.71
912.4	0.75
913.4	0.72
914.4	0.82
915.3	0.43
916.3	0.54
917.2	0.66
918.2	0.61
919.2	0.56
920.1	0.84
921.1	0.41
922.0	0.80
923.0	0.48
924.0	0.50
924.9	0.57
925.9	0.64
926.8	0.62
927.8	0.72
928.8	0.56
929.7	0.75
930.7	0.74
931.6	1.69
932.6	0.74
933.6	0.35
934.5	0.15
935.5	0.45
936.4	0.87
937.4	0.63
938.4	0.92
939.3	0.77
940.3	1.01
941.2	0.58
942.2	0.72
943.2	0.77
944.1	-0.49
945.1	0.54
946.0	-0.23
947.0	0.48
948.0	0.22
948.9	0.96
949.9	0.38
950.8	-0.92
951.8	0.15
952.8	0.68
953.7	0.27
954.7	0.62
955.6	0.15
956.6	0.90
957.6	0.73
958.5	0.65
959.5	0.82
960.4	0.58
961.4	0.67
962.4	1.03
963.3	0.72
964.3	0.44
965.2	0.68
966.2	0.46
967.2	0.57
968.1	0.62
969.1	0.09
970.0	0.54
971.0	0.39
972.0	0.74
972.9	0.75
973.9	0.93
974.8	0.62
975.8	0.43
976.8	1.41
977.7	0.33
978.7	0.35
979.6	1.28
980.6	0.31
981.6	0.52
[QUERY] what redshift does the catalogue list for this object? 0.95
